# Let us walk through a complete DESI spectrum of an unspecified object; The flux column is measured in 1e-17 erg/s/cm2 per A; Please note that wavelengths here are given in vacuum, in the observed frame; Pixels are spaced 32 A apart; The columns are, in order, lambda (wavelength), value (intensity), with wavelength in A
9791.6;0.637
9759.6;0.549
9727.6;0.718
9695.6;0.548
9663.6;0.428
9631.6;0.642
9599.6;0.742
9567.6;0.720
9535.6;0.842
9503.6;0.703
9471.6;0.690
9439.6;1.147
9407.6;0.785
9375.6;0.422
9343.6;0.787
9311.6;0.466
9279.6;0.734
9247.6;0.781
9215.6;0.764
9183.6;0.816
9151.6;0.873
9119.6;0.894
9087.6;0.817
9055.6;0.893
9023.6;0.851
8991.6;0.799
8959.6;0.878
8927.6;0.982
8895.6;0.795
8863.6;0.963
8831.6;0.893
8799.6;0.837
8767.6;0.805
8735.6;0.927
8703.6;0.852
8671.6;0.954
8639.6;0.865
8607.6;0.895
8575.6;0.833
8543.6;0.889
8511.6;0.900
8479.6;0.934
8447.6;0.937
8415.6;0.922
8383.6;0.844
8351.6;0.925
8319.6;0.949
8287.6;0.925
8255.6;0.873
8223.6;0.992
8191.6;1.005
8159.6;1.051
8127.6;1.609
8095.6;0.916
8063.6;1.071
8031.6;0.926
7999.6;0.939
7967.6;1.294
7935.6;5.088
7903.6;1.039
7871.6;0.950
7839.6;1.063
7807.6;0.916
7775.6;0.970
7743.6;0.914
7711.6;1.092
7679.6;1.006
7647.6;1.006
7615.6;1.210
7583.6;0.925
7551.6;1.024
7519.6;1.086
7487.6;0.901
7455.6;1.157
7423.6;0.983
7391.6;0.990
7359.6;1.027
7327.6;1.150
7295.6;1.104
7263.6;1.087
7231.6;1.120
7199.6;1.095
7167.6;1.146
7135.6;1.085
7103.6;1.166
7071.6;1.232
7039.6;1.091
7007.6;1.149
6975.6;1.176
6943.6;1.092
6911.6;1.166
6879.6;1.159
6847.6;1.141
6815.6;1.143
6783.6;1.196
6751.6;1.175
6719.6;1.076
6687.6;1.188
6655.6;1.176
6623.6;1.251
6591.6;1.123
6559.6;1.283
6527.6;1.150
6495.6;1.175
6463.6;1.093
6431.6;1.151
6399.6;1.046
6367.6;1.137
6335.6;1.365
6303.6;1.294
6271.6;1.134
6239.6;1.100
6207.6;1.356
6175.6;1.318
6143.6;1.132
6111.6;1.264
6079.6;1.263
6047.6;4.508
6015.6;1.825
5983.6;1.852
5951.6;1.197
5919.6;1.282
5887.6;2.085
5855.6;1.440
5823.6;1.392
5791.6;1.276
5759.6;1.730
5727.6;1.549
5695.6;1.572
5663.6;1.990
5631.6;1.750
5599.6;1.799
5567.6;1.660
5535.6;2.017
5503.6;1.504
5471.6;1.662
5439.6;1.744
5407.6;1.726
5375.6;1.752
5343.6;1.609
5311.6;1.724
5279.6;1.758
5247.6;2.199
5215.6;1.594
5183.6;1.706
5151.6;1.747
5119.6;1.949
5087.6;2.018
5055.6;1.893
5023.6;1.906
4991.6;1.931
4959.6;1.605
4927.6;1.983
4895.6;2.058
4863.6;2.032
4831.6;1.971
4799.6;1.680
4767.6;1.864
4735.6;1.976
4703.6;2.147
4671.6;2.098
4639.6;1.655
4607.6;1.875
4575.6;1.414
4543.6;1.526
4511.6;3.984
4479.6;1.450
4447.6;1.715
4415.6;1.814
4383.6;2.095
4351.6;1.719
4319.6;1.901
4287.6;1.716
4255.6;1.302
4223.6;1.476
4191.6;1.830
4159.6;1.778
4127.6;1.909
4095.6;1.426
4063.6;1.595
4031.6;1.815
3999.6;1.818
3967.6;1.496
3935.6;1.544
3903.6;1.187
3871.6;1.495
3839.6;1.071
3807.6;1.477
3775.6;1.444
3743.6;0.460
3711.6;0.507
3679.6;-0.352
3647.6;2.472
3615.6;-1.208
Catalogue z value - 0.21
